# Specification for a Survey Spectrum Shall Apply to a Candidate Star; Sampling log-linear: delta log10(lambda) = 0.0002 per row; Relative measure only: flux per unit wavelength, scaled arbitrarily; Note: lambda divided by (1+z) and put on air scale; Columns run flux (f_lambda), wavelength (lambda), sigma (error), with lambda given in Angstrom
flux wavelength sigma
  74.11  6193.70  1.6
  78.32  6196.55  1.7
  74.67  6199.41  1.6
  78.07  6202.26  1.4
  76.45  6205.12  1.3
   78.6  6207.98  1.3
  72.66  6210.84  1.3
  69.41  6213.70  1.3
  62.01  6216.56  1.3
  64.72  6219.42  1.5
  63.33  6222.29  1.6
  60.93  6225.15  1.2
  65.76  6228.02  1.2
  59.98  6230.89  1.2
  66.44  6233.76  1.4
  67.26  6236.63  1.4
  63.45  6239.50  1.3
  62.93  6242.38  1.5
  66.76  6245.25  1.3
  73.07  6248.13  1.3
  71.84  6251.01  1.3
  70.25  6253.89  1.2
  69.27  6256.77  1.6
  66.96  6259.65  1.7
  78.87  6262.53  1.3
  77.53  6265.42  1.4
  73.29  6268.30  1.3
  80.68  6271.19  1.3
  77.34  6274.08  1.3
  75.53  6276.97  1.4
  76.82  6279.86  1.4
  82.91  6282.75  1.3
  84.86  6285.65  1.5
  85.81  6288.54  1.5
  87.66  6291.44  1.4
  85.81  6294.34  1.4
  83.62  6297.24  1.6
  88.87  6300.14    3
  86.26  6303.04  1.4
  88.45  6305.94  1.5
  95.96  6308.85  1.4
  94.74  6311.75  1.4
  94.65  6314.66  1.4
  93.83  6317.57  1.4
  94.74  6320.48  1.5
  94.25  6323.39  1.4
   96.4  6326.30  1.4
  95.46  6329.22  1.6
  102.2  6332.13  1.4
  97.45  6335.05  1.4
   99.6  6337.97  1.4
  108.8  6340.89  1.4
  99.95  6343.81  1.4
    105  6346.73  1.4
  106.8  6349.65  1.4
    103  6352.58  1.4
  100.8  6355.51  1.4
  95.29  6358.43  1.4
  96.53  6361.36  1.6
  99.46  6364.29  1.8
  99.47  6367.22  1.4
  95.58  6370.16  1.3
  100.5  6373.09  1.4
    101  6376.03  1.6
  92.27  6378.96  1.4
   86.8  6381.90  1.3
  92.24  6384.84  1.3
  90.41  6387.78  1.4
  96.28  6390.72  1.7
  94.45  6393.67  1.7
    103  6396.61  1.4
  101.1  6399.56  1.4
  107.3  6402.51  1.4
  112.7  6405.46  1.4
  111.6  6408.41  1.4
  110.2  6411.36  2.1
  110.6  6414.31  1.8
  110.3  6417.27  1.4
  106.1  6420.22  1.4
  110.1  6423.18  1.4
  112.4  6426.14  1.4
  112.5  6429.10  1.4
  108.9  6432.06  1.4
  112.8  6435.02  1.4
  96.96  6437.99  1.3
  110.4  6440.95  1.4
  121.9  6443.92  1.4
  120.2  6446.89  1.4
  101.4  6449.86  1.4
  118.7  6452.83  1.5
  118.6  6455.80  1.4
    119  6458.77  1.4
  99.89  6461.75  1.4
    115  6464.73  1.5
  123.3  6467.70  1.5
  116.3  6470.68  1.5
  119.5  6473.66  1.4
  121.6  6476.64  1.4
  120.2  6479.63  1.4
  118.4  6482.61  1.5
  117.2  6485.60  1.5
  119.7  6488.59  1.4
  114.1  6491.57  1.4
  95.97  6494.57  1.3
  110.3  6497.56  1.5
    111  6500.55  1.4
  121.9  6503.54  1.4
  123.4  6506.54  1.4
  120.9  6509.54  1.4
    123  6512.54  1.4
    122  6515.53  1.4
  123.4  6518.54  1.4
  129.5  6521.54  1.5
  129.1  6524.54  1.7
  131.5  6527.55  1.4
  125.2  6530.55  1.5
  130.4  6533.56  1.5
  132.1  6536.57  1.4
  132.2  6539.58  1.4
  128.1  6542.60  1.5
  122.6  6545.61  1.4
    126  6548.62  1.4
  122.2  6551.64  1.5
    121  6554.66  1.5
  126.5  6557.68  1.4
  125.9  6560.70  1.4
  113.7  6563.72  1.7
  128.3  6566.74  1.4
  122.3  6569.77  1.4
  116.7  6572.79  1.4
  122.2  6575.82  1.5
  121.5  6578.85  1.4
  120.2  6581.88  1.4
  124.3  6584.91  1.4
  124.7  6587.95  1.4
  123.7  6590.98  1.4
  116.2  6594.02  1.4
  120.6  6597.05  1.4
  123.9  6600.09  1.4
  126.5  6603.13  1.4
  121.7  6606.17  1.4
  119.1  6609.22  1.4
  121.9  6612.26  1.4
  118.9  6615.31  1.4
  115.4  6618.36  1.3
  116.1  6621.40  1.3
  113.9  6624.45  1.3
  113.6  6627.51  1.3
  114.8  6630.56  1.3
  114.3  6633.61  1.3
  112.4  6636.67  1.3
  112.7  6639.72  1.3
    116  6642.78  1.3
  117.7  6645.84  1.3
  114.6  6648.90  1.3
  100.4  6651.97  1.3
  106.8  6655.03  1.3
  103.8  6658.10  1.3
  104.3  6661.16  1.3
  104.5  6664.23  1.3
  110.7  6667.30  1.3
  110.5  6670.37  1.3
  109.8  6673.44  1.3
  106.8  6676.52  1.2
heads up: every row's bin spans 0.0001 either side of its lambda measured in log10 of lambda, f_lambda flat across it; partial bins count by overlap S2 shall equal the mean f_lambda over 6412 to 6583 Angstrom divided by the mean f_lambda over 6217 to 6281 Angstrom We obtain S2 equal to 1.70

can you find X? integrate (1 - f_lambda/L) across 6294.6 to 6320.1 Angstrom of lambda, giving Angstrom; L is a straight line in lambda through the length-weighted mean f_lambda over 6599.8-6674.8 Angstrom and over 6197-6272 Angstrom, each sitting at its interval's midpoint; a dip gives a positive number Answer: -4.2 Angstrom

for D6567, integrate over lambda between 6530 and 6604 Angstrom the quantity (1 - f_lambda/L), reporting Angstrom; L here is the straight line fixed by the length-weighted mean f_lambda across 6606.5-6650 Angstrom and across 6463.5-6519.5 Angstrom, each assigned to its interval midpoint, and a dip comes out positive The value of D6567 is -4.5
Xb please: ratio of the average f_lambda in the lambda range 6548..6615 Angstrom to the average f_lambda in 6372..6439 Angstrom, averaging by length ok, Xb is 1.18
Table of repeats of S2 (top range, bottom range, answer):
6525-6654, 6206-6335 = 1.53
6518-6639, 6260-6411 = 1.31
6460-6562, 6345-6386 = 1.23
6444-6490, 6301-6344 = 1.22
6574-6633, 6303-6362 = 1.22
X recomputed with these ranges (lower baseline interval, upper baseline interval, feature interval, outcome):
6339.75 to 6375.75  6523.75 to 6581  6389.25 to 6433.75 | 0.2 Angstrom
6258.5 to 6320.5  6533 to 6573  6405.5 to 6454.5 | -2.4 Angstrom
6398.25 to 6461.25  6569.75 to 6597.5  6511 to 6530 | -1.5 Angstrom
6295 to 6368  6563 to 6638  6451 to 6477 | -2.0 Angstrom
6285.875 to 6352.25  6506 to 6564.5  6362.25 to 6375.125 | 0.4 Angstrom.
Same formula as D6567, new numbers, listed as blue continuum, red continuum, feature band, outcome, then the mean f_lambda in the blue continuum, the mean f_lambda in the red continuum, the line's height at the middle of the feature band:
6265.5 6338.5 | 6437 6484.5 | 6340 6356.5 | -1.3 Angstrom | 88.4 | 115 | 96.2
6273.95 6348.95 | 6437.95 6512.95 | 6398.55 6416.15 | -0.6 Angstrom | 91.9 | 116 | 106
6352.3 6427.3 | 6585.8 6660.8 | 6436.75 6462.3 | -1.8 Angstrom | 101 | 116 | 105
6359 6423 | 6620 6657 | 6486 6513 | -2.4 Angstrom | 101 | 113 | 106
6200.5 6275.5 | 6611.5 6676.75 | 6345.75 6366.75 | -4.8 Angstrom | 69.9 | 112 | 82.1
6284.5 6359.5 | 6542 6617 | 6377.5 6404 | 1.6 Angstrom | 95.1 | 122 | 102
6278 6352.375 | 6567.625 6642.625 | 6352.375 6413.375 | -0.1 Angstrom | 93.3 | 119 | 99.3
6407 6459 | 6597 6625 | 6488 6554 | -3.8 Angstrom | 112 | 120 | 116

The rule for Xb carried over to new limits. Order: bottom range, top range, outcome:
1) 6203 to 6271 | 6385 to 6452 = 1.55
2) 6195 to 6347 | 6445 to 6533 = 1.47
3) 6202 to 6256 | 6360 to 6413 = 1.47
